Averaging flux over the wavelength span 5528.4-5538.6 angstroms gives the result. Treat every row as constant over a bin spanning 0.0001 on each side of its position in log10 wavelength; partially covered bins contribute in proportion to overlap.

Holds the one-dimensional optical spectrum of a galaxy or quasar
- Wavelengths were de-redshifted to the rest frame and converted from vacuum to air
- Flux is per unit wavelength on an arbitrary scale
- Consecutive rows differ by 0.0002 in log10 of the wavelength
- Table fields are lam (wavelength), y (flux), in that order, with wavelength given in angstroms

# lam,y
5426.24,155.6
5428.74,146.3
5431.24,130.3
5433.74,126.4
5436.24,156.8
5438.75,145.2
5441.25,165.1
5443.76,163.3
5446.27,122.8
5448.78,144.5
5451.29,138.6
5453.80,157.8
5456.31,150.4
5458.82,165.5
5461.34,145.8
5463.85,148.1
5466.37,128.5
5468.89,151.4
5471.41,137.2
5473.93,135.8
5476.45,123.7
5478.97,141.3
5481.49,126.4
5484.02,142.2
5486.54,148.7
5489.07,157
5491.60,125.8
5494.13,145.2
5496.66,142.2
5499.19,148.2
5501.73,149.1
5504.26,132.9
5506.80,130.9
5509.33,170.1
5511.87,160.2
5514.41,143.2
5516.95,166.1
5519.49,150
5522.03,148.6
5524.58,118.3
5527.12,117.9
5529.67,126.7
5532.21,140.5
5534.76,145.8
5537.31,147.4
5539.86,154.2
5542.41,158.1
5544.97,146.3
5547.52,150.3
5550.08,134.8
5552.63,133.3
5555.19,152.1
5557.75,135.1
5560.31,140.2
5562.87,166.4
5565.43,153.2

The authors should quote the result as 140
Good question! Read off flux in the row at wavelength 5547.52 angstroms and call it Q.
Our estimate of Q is 150.3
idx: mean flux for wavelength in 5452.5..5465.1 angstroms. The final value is 154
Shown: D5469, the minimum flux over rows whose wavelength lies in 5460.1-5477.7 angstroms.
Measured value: 123.7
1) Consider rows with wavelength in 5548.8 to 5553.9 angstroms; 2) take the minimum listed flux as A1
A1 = 133.3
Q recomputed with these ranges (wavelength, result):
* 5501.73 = 149.1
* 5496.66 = 142.2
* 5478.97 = 141.3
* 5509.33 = 170.1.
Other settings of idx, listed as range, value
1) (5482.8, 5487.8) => 146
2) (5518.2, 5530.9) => 132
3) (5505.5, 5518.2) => 154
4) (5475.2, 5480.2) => 133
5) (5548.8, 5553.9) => 134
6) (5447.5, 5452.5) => 141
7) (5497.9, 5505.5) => 143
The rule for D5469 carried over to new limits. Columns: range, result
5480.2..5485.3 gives 126.4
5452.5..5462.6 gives 145.8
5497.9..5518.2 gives 130.9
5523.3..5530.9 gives 117.9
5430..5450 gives 122.8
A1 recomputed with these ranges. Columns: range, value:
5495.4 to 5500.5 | 142.2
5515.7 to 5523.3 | 148.6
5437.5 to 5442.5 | 145.2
